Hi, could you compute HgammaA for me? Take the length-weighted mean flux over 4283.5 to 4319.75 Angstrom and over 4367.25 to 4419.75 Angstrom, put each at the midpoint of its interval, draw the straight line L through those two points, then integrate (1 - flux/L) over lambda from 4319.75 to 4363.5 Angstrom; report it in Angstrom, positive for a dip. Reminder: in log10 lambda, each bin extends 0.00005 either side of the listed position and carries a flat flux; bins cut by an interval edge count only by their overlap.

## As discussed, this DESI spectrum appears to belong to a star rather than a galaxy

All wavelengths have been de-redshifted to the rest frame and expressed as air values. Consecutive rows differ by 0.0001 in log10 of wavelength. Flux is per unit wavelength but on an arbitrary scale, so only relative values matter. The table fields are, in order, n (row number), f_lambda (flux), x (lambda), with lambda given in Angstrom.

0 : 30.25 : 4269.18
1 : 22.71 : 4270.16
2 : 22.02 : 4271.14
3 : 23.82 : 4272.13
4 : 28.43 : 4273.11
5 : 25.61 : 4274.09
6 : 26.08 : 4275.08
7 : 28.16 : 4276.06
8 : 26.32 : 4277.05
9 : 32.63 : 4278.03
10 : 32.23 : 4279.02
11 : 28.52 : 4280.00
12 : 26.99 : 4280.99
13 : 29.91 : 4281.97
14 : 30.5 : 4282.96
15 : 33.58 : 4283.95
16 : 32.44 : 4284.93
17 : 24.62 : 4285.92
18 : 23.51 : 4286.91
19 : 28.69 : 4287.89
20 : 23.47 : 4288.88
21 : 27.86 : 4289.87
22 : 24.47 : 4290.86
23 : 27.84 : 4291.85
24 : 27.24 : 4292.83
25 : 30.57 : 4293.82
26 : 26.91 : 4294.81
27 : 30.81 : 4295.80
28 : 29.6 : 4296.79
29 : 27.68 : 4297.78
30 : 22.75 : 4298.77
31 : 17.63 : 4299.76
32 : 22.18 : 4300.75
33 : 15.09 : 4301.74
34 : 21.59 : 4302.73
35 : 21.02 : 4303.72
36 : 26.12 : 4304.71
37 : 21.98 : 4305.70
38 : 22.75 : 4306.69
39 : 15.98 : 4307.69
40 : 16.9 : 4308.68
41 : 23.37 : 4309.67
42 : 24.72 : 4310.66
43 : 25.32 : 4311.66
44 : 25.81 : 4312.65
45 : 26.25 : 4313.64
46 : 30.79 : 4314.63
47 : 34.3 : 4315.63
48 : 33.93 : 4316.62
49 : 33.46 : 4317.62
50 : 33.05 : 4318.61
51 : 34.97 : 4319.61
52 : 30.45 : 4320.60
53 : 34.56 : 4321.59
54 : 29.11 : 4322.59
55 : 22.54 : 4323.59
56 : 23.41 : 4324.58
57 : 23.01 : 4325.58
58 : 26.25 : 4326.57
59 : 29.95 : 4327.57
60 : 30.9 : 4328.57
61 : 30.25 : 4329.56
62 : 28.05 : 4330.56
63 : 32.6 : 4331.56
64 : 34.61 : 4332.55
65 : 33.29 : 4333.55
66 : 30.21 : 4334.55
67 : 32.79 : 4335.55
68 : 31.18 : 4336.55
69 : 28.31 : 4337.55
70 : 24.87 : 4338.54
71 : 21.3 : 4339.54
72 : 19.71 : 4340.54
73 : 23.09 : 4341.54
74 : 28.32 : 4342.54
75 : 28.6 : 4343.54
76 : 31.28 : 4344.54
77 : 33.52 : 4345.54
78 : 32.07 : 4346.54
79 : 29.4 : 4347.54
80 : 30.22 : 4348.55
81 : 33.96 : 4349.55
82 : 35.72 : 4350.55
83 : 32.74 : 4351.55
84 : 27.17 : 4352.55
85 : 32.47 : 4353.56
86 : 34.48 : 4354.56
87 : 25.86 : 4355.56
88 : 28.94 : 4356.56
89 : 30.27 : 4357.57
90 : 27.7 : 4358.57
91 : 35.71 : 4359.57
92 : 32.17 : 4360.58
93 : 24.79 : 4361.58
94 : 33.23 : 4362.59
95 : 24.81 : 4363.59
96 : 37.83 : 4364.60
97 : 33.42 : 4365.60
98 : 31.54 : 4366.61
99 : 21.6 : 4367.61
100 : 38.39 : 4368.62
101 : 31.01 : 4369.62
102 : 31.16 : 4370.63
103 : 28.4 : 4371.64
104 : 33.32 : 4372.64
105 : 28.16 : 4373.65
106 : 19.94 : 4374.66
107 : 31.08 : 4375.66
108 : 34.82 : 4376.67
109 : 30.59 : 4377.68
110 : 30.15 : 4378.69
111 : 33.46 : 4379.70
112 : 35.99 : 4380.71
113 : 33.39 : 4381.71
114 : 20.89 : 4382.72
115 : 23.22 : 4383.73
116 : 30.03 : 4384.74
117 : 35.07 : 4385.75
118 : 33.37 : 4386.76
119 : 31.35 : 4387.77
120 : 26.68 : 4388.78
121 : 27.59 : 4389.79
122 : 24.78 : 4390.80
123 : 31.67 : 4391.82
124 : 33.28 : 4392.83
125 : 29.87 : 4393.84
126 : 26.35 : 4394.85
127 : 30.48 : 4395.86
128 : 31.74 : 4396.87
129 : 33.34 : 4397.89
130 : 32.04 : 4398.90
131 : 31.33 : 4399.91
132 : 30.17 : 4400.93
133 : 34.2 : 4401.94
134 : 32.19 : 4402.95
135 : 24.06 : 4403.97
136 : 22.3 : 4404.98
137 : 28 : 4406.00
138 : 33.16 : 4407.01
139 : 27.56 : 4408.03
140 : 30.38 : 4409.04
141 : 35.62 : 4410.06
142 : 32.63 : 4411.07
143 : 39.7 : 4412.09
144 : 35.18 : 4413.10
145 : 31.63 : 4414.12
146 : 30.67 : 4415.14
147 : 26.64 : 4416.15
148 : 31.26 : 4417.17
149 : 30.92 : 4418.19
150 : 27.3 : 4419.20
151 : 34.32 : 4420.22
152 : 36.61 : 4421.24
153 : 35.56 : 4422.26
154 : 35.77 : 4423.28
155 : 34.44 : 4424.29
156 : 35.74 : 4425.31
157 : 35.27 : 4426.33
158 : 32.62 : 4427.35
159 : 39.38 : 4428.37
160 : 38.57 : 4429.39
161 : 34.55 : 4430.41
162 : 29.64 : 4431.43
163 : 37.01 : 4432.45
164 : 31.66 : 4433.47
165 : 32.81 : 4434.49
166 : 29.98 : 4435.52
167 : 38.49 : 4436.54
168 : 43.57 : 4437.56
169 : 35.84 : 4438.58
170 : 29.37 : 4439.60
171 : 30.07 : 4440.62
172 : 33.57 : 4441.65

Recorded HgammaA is -2.4 Angstrom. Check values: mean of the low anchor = 26.1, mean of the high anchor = 30.4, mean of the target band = 29.5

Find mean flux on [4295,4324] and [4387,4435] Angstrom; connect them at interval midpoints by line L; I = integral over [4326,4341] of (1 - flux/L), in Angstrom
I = -0.8 Angstrom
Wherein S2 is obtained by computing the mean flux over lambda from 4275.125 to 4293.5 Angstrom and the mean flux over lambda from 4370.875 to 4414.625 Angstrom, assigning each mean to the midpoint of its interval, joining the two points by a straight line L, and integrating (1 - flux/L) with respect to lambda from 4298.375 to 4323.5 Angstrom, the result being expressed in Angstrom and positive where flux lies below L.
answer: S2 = 2.7 Angstrom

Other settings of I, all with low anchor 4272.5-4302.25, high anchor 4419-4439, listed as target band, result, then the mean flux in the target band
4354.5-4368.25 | 0.5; 30.1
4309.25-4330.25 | 0.0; 28.9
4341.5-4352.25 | -0.2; 31.1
